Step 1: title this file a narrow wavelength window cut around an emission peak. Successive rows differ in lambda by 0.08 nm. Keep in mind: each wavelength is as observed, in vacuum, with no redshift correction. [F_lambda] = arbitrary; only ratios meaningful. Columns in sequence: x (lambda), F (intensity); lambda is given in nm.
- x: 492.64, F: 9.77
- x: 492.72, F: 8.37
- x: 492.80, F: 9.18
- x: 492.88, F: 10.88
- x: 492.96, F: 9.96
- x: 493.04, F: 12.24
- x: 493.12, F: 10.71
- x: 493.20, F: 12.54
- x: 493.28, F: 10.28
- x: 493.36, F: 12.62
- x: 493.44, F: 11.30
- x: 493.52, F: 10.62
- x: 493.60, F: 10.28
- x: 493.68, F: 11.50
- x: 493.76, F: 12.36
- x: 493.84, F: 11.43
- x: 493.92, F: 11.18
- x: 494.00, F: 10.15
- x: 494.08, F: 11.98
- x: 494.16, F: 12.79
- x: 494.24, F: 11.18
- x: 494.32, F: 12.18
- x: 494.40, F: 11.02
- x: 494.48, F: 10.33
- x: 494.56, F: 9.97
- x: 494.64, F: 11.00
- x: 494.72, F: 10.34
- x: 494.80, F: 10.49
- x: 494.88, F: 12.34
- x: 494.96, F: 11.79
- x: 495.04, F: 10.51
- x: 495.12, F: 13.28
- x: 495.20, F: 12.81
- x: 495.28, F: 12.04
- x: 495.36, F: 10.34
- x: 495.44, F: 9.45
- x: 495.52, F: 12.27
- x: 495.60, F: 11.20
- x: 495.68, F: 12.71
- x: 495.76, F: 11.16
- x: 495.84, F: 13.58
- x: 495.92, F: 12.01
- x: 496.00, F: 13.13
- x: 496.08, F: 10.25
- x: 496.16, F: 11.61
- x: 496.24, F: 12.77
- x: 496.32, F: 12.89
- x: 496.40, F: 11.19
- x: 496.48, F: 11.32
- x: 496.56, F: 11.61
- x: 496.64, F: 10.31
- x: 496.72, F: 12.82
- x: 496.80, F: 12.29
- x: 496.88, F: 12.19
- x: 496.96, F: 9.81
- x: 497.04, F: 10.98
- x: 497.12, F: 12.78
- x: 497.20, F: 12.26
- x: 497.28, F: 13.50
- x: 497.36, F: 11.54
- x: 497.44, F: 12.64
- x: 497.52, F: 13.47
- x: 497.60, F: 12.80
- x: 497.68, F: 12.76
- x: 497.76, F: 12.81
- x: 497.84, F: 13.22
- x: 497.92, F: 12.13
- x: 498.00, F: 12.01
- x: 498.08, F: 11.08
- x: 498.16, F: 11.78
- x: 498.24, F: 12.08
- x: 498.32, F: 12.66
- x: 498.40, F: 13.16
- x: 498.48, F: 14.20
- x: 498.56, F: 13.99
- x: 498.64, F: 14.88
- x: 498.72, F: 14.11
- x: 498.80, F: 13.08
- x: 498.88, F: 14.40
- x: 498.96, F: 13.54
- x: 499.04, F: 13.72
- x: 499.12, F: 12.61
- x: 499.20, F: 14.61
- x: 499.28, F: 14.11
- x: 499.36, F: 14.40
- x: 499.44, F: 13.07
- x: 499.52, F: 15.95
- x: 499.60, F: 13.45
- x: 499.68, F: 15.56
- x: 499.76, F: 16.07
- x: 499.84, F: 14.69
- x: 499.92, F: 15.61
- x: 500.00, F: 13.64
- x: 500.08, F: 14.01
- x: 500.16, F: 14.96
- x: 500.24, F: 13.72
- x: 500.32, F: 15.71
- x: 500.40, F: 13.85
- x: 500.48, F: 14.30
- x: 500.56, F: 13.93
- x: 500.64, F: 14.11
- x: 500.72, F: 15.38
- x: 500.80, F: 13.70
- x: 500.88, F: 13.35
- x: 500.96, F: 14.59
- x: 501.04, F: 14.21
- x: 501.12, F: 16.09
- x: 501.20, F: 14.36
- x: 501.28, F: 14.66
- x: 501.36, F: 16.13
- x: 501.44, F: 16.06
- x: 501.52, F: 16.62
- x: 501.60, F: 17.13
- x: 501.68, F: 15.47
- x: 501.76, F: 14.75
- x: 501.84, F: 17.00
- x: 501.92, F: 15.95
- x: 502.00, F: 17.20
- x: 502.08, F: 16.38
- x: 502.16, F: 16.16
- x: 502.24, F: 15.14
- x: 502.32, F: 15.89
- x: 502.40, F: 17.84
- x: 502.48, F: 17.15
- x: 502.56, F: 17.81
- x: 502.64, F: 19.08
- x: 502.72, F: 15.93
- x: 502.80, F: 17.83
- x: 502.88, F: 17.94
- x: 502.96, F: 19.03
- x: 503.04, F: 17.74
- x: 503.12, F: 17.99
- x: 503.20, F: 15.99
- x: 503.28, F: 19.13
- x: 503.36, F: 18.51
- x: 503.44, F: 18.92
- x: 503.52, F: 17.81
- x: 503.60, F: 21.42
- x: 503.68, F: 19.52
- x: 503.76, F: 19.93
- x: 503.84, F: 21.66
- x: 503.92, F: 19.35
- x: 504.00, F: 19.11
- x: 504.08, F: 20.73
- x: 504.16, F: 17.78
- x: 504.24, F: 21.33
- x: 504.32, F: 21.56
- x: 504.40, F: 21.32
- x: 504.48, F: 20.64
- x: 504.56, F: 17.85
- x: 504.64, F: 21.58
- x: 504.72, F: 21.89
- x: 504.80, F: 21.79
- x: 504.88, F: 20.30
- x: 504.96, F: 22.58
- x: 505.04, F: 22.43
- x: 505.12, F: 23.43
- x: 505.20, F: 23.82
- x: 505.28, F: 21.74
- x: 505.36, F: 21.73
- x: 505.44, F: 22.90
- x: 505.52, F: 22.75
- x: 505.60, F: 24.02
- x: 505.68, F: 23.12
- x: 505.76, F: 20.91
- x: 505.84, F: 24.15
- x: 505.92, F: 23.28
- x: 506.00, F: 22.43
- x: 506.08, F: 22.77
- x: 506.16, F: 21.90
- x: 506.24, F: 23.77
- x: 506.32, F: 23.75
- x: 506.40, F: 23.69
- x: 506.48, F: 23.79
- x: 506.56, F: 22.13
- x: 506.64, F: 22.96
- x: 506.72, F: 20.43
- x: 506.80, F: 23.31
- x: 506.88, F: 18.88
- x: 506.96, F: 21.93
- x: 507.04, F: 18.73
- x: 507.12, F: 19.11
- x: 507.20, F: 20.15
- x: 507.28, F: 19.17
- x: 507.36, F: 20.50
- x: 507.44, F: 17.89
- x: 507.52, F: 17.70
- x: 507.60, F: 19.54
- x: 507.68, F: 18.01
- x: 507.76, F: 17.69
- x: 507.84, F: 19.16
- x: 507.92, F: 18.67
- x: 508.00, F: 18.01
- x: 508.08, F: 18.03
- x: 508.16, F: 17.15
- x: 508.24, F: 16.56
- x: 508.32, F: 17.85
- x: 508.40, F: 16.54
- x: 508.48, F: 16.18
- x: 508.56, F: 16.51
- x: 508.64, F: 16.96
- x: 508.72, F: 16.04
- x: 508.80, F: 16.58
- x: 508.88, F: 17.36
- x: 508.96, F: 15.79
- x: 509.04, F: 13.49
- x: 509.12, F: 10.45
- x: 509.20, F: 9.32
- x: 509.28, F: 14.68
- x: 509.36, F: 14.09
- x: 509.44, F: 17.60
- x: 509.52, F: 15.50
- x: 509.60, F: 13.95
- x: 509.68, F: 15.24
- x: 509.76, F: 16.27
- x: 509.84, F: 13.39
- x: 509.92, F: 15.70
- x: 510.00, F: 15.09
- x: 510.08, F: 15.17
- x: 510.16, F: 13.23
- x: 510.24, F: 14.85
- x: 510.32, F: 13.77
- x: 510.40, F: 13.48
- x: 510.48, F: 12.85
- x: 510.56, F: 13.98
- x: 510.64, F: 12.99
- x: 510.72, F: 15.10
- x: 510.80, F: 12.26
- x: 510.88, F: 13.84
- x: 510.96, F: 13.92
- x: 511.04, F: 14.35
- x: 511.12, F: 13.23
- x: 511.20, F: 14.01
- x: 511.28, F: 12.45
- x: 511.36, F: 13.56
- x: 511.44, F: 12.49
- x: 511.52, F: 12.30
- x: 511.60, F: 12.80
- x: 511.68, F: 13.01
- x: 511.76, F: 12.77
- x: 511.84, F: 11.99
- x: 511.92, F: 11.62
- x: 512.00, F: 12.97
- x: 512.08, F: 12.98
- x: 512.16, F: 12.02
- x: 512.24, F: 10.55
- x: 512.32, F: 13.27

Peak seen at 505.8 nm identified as C IV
